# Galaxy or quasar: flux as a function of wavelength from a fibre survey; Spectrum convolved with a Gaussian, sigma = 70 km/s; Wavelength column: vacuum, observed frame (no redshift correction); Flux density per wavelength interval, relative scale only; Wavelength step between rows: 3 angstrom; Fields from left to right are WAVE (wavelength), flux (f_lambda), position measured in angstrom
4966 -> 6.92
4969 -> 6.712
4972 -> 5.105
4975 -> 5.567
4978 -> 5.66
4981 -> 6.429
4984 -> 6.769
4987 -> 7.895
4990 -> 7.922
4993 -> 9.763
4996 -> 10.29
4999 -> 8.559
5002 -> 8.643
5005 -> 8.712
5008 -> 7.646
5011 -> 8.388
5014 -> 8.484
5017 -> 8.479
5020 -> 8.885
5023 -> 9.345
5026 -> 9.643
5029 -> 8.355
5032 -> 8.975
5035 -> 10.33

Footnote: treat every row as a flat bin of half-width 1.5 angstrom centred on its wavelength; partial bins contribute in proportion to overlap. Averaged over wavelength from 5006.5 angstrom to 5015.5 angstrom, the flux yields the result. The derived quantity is 8.17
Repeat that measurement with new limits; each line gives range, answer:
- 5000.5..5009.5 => 8.33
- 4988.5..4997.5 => 9.32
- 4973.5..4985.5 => 6.11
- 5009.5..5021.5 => 8.56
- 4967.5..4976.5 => 5.79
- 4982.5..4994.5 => 8.09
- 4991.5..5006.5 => 9.19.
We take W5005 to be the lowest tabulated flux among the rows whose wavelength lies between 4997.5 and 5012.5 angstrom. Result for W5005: 7.646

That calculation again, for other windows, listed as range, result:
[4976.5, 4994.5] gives 5.66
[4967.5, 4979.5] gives 5.105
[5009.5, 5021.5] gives 8.388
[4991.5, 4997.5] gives 9.763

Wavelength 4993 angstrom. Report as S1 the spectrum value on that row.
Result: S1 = 9.763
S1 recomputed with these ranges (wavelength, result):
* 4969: 6.712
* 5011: 8.388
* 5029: 8.355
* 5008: 7.646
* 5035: 10.33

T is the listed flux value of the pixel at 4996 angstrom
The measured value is 10.29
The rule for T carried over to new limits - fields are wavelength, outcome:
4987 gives 7.895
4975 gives 5.567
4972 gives 5.105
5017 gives 8.479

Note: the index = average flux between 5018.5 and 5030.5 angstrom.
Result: 9.06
